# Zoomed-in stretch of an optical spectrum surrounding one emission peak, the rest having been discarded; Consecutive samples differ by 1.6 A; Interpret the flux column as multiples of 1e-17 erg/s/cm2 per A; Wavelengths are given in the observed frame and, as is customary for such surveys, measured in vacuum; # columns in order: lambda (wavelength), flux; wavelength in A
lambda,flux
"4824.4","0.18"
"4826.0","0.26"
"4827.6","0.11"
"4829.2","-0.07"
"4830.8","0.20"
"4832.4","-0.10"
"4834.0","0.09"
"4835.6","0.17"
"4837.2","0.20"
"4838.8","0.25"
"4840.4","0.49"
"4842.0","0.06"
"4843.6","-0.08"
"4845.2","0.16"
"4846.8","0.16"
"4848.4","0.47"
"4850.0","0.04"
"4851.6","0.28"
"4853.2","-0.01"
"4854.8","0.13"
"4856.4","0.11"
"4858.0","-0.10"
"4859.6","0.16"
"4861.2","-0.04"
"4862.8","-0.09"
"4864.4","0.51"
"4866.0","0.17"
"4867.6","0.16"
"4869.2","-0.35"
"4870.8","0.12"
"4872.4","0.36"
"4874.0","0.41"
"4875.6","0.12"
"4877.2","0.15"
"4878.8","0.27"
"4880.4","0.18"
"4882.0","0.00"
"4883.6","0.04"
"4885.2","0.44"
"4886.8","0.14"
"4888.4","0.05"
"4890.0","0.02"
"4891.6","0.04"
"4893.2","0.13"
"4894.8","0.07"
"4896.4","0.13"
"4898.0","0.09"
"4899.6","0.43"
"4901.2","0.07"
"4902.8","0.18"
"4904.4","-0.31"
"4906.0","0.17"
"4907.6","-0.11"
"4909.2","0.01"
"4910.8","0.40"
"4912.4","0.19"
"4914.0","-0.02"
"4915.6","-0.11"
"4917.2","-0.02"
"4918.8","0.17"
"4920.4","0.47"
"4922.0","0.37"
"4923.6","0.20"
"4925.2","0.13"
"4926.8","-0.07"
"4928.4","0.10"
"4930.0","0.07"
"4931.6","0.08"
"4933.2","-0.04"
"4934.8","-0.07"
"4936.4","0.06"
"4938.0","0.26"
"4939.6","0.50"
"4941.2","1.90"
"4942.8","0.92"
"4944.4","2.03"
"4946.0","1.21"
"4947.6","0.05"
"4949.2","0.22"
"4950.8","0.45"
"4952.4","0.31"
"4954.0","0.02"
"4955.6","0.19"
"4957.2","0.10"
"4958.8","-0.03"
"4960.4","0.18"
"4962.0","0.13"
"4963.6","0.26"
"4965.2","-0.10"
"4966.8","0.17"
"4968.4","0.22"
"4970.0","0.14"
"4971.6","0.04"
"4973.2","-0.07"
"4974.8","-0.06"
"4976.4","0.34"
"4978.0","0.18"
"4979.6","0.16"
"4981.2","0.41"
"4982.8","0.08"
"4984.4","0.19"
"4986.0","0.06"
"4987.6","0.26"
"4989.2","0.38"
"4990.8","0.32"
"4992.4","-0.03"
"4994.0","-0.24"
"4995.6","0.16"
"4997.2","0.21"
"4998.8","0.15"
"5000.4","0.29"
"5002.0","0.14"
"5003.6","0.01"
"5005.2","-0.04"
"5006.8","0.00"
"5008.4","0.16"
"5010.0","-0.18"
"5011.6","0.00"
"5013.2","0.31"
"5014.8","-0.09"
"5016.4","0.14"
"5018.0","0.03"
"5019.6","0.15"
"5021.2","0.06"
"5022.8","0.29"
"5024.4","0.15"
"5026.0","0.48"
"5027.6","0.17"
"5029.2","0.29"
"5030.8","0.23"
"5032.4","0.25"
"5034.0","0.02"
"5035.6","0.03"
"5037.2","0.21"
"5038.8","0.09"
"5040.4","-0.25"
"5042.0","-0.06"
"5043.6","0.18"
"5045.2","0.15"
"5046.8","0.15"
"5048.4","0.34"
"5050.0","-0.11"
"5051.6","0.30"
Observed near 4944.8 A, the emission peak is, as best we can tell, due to [O II]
